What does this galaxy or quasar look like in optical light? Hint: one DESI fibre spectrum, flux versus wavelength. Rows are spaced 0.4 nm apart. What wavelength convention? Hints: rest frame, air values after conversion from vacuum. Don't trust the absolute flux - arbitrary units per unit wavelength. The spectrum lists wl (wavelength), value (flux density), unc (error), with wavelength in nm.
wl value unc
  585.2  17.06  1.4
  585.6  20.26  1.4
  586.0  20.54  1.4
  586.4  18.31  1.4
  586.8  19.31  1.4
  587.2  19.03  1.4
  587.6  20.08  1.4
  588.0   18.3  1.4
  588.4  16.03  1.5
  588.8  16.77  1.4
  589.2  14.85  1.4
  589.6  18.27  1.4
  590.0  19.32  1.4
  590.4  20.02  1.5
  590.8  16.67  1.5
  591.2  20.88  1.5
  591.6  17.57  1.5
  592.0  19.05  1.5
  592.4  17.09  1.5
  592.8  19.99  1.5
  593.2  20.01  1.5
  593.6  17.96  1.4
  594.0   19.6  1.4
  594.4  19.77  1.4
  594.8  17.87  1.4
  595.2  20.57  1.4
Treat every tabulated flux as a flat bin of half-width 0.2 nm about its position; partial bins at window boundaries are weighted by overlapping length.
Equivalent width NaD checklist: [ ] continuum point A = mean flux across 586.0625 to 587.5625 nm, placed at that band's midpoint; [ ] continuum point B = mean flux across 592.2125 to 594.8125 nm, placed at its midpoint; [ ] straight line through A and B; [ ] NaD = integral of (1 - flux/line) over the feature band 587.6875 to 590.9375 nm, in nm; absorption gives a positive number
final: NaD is 0.25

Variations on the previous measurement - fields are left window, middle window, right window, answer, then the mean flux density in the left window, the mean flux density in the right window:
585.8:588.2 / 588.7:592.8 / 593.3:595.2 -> 0.21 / 19.3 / 19.1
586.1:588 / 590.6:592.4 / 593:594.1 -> 0.07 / 19.2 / 19.2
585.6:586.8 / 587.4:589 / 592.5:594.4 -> 0.14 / 19.5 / 19.3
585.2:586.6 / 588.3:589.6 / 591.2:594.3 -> 0.20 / 19.3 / 18.9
